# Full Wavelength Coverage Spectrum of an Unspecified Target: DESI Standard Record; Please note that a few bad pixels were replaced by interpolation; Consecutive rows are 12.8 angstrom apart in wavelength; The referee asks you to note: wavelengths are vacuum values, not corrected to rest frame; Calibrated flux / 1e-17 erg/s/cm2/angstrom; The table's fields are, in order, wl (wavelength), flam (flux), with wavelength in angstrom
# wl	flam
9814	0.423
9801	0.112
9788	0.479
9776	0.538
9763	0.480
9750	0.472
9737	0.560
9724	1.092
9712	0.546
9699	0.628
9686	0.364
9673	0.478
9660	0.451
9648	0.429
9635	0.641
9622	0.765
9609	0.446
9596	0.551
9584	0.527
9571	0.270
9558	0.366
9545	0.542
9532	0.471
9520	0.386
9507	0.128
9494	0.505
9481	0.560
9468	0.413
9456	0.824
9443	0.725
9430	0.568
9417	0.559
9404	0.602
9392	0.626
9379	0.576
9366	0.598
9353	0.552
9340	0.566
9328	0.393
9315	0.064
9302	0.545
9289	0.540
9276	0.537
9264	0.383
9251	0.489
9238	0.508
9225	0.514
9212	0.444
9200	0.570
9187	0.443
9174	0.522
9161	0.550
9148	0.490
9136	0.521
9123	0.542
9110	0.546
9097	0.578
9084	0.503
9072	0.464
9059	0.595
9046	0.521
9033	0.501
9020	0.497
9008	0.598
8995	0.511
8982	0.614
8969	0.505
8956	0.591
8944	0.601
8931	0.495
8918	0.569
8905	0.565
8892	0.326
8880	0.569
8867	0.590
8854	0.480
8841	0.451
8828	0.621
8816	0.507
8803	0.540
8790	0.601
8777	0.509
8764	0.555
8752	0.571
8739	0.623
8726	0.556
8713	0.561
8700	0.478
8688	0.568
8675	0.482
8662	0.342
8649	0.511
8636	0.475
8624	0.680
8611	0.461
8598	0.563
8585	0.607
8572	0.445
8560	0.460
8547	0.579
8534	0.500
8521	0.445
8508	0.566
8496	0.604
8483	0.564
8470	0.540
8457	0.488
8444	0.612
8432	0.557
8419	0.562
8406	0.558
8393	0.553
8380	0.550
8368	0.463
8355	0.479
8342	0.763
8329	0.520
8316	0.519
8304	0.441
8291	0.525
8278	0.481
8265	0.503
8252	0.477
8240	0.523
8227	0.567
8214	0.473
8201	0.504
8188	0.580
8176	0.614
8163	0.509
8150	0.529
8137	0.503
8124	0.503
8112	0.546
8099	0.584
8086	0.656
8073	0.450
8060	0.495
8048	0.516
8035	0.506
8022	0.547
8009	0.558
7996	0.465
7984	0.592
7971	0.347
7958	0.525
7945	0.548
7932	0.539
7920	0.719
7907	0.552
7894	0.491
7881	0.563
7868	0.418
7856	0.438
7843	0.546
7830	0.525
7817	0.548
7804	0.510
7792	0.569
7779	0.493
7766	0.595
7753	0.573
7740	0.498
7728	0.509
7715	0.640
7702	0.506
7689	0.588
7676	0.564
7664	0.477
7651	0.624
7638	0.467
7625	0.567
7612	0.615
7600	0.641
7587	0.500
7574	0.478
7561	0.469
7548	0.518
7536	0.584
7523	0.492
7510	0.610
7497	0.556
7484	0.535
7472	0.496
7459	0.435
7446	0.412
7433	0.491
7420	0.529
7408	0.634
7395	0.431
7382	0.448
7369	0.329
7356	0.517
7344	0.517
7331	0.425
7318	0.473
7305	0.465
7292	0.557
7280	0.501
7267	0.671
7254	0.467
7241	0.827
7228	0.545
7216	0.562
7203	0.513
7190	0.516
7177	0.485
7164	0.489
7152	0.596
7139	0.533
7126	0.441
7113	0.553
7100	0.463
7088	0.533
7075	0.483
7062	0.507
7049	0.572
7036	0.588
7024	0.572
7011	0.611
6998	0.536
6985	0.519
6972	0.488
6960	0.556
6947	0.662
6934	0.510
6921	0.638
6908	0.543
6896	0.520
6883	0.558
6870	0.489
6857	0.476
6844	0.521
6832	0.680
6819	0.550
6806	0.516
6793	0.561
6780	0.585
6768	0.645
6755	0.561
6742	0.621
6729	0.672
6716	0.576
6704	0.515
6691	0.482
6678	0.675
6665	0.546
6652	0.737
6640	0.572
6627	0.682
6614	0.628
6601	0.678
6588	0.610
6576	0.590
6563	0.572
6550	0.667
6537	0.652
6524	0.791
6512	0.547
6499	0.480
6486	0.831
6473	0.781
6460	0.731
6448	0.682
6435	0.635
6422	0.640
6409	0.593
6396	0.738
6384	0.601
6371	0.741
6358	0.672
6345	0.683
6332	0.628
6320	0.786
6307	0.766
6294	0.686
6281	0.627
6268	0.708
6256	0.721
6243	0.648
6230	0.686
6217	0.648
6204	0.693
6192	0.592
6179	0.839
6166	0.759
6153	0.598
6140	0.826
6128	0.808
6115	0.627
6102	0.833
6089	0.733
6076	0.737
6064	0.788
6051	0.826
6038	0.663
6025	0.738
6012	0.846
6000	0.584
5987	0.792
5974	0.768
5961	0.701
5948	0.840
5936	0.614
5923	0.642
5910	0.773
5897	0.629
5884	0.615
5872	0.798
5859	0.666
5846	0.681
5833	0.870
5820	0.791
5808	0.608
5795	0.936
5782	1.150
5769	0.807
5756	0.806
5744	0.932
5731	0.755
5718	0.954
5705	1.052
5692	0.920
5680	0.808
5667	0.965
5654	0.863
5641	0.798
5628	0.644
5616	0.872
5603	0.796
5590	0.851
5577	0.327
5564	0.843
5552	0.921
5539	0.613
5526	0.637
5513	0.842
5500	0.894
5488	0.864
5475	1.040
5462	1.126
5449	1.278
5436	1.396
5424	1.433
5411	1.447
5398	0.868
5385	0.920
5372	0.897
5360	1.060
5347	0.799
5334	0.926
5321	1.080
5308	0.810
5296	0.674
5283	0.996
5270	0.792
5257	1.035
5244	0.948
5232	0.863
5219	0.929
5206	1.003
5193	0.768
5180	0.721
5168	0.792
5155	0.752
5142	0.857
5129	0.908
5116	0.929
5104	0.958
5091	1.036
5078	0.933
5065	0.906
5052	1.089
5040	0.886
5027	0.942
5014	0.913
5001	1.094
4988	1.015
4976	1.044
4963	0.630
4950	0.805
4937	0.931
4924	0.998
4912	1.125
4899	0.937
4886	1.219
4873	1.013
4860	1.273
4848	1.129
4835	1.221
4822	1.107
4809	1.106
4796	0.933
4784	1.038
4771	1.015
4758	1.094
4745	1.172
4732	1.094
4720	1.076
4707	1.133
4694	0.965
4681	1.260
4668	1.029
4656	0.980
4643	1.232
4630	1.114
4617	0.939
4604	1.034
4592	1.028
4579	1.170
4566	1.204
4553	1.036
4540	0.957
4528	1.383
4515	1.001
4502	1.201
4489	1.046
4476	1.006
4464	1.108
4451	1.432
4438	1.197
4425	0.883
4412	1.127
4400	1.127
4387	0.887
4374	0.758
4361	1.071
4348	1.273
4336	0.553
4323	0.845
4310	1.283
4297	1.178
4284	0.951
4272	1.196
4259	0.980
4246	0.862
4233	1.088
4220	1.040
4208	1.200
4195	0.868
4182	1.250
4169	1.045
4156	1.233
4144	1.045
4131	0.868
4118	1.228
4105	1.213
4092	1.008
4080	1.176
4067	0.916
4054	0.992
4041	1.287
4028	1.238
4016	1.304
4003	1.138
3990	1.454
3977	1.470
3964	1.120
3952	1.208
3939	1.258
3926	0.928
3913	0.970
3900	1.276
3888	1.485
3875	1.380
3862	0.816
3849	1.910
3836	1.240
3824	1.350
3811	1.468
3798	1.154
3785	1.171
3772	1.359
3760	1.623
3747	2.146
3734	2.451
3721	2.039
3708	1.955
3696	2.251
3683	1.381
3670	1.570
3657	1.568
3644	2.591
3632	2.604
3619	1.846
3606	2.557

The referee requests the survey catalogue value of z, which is 0.94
